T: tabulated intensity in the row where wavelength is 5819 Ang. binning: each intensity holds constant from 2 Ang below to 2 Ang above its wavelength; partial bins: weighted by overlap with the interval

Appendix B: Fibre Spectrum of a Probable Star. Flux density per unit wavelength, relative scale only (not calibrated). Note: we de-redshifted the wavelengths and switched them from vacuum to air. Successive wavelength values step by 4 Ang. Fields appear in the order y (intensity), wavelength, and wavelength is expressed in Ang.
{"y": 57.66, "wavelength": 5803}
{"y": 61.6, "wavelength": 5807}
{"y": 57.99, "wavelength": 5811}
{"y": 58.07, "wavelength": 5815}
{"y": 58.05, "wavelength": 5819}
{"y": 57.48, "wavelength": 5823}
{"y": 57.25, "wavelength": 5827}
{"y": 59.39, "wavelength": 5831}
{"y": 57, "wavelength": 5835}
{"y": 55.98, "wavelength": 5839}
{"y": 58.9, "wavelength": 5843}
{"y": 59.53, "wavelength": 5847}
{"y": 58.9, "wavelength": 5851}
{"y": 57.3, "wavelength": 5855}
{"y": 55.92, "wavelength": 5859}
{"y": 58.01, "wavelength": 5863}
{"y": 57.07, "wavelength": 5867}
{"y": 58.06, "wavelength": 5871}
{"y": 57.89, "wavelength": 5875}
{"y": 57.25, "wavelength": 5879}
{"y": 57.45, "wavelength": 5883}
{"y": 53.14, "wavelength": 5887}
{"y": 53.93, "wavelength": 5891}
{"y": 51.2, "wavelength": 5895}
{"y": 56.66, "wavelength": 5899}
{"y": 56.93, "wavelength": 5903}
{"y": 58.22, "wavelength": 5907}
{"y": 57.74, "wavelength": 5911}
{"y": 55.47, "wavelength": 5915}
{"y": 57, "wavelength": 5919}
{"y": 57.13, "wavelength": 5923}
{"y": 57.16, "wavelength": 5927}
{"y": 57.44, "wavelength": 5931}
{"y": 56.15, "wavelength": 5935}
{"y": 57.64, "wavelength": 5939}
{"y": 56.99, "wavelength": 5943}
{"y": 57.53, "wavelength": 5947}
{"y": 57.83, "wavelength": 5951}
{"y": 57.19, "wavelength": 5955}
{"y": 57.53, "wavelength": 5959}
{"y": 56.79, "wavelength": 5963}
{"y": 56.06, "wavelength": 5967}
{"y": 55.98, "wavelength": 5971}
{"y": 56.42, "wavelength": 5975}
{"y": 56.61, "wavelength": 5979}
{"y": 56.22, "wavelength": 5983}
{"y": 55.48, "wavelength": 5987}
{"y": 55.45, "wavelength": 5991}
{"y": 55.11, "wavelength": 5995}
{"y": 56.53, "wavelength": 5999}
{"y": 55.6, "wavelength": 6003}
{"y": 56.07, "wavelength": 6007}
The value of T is 58.05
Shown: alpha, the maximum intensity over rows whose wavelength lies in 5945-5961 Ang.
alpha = 57.83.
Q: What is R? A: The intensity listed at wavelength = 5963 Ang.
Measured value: 56.79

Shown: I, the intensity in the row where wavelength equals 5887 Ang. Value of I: 53.14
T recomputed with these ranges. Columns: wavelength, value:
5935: 56.15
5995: 55.11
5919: 57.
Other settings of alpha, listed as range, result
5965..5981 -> 56.61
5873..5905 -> 57.89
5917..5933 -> 57.44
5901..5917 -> 58.22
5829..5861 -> 59.53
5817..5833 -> 59.39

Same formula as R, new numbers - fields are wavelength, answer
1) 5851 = 58.9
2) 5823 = 57.48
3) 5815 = 58.07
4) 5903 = 56.93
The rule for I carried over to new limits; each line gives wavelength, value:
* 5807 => 61.6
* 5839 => 55.98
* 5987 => 55.48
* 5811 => 57.99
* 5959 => 57.53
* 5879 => 57.25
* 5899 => 56.66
